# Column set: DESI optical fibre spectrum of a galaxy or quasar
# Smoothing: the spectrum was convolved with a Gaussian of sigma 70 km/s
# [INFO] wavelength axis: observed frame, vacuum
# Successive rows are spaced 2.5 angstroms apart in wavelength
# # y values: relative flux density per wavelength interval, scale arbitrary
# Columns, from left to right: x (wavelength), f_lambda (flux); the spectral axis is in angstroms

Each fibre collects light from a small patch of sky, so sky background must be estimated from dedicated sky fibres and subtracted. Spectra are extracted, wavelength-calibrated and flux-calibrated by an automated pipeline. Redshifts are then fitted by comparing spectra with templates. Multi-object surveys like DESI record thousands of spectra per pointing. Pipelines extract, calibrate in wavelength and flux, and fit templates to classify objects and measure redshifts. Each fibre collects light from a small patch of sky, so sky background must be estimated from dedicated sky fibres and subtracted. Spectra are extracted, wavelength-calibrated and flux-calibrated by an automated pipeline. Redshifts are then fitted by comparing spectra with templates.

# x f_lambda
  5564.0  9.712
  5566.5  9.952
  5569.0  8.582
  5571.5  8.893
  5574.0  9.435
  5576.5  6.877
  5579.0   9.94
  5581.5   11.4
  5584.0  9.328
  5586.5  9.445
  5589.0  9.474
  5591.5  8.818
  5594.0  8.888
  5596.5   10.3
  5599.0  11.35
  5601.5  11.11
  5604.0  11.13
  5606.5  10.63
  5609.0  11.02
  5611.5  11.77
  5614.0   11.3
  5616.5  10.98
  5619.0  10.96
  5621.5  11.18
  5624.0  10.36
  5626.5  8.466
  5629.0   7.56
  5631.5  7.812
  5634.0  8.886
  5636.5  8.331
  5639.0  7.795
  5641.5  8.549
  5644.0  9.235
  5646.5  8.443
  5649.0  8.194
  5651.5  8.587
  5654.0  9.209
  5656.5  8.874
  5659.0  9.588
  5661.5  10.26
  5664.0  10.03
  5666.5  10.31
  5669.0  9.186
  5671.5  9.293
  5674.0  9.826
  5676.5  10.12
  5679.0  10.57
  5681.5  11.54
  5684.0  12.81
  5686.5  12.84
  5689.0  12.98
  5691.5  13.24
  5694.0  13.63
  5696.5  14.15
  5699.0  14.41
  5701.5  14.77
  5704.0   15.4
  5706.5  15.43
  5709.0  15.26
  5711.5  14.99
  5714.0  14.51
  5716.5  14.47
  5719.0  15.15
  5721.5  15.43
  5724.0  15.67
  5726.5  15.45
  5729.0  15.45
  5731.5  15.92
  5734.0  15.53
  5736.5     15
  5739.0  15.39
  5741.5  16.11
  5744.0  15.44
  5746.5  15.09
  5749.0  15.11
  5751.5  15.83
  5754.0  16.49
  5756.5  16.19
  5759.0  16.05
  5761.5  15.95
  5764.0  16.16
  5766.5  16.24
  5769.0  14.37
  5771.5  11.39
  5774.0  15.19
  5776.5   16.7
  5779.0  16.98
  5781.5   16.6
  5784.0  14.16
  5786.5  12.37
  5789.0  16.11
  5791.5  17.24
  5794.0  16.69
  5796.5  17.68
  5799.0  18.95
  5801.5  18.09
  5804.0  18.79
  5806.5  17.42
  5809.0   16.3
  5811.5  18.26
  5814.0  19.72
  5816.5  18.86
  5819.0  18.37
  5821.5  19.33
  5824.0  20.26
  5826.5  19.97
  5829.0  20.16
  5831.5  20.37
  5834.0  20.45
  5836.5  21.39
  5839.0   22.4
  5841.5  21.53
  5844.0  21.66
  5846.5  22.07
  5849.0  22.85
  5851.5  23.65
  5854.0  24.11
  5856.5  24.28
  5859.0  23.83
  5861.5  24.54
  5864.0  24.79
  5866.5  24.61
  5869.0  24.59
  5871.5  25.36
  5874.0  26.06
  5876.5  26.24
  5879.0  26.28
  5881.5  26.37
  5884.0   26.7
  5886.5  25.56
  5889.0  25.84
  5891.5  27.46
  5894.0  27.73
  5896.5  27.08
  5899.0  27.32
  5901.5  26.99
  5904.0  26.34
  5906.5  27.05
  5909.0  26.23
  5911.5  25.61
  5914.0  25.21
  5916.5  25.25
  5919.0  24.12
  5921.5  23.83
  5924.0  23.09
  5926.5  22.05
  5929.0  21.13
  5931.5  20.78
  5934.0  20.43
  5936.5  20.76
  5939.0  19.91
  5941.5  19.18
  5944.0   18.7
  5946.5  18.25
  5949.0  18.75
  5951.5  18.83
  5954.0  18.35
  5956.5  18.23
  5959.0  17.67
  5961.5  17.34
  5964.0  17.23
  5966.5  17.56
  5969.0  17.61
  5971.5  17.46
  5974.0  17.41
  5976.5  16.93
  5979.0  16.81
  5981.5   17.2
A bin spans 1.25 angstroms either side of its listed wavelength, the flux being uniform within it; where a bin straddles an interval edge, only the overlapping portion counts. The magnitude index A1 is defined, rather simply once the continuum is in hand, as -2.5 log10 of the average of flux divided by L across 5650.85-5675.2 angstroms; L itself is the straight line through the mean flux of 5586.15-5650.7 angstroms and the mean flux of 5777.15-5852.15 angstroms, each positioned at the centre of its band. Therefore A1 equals 0.23 mag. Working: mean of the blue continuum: 9.69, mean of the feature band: 9.54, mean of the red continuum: 18.9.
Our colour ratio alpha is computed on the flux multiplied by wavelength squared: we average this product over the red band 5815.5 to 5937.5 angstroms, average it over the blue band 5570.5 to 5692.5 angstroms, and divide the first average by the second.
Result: 2.60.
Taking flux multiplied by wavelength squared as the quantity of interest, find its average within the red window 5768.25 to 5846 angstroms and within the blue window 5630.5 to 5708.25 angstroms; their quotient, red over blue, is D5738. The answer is 1.75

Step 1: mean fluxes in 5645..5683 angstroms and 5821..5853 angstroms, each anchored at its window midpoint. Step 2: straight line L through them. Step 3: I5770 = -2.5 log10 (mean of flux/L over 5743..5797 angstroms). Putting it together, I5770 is 0.07 mag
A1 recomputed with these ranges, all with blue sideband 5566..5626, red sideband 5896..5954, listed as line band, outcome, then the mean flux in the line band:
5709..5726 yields -0.02 mag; 15.1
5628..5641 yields 0.39 mag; 8.11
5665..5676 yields 0.32 mag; 9.69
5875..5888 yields -0.24 mag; 26.2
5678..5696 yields 0.08 mag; 12.6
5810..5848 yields -0.07 mag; 20.3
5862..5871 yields -0.20 mag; 24.7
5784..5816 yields 0.05 mag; 17.2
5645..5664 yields 0.33 mag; 9.09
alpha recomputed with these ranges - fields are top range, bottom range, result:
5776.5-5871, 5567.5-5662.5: 2.25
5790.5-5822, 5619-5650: 2.18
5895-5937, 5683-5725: 1.82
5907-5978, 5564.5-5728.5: 2.04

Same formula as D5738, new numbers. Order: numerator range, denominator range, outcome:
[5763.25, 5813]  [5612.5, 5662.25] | 1.86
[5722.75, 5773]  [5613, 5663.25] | 1.74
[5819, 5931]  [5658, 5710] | 2.11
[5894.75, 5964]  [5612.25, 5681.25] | 2.58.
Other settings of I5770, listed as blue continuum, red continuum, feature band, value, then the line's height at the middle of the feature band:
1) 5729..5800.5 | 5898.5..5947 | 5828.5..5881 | -0.18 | 19.9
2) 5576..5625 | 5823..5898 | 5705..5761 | 0.12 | 17.3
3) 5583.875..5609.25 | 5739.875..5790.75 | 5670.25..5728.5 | -0.01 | 13.4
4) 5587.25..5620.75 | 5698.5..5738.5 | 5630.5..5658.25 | 0.39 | 12.2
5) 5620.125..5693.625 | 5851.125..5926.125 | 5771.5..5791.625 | 0.19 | 18.3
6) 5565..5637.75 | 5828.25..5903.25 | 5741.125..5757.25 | 0.15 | 18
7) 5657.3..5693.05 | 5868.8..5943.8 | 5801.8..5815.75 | 0.04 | 18.8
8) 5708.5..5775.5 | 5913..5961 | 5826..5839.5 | -0.16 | 17.8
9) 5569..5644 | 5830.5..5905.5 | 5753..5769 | 0.16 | 18.5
